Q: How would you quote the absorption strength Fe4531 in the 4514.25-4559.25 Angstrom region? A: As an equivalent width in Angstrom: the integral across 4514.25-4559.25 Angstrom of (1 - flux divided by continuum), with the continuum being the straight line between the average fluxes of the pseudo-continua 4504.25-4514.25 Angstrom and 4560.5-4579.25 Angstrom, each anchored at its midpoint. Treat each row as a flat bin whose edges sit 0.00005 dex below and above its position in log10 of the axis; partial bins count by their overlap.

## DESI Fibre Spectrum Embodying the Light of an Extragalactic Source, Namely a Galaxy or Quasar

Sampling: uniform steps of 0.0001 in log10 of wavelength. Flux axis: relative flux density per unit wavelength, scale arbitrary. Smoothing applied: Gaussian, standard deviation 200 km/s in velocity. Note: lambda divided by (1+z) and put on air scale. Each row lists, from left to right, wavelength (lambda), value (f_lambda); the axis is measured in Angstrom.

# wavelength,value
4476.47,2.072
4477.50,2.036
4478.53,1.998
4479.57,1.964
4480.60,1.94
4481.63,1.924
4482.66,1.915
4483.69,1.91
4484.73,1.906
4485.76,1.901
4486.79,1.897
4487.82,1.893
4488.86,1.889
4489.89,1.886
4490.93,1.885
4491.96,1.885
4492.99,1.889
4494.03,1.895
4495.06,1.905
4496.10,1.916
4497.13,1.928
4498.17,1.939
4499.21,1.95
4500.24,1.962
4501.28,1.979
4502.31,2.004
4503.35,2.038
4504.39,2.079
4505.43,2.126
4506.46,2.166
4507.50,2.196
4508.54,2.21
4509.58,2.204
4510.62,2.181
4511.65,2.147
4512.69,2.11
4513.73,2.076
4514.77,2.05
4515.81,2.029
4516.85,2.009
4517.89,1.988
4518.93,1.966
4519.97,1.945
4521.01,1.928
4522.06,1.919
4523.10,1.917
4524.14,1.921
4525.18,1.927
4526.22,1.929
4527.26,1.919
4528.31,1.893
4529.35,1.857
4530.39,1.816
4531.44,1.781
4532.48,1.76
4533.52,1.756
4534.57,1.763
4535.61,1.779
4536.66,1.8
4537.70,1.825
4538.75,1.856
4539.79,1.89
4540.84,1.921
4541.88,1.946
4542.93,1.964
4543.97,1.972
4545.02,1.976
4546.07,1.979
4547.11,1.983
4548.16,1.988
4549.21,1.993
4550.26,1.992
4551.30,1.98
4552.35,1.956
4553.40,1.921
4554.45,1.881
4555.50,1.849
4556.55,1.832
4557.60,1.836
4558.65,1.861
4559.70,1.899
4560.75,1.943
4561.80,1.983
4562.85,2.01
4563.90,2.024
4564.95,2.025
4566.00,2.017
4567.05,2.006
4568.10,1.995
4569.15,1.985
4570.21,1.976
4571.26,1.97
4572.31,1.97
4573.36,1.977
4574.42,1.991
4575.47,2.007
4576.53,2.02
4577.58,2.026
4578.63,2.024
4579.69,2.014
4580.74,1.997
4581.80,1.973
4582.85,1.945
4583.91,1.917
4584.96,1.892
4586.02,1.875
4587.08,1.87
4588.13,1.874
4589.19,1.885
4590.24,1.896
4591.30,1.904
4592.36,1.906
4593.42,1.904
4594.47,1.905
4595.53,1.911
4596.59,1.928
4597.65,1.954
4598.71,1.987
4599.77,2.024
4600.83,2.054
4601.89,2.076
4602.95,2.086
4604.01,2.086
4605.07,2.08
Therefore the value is 3.77 Angstrom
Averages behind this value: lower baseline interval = 2.15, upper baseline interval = 2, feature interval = 1.91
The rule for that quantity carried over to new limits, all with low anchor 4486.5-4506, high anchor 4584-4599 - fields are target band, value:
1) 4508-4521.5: -0.9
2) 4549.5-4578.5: -0.7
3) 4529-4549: 0.5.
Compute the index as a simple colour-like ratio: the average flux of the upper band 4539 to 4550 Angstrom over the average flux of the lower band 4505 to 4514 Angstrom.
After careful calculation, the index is 0.91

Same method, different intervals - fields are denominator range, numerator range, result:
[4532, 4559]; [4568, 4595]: 1.03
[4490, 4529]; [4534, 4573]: 0.97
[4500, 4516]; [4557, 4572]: 0.94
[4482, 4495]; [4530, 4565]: 1.00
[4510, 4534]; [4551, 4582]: 1.01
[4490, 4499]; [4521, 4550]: 0.99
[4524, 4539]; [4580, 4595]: 1.04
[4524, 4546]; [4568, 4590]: 1.05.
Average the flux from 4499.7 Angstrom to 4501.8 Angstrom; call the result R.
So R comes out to 1.98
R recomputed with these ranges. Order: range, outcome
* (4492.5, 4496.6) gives 1.9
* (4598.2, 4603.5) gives 2.04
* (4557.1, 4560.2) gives 1.86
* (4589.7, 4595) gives 1.9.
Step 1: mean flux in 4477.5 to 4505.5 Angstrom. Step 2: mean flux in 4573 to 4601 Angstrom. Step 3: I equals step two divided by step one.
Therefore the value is 1.0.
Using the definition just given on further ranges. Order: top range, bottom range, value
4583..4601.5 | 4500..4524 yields 0.94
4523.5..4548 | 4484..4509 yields 0.95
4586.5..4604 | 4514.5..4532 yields 1.01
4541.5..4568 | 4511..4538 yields 1.02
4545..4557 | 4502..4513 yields 0.91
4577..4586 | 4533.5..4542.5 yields 1.07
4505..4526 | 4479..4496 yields 1.08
